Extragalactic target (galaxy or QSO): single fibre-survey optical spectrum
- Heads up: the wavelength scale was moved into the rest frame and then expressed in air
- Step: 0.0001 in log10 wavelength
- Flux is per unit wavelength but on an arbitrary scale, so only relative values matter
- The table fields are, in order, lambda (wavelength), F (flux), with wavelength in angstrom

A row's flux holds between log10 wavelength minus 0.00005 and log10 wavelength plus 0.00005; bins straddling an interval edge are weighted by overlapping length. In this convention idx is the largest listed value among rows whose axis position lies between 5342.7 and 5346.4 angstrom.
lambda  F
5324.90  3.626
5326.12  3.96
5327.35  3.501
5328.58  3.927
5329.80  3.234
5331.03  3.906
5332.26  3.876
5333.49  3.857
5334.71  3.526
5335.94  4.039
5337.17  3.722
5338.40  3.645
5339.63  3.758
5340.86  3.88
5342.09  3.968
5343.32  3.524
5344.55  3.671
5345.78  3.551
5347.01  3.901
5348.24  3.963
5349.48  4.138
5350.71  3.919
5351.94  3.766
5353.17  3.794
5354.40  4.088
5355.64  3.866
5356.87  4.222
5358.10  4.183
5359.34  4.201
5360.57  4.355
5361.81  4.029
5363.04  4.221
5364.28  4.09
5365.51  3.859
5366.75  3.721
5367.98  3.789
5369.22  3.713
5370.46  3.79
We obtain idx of 3.671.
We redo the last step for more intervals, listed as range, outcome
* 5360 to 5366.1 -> 4.355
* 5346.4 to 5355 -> 4.138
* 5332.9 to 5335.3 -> 3.857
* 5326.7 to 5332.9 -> 3.927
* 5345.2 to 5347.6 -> 3.901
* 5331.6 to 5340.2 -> 4.039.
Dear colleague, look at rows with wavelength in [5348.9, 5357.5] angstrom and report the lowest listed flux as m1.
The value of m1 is 3.766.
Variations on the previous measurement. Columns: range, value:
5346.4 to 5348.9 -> 3.901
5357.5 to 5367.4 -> 3.721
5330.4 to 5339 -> 3.526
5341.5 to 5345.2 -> 3.524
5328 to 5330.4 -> 3.234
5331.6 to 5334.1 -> 3.857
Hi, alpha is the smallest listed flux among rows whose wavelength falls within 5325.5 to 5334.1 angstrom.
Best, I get 3.234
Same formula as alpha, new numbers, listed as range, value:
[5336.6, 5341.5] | 3.645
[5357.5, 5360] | 4.183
